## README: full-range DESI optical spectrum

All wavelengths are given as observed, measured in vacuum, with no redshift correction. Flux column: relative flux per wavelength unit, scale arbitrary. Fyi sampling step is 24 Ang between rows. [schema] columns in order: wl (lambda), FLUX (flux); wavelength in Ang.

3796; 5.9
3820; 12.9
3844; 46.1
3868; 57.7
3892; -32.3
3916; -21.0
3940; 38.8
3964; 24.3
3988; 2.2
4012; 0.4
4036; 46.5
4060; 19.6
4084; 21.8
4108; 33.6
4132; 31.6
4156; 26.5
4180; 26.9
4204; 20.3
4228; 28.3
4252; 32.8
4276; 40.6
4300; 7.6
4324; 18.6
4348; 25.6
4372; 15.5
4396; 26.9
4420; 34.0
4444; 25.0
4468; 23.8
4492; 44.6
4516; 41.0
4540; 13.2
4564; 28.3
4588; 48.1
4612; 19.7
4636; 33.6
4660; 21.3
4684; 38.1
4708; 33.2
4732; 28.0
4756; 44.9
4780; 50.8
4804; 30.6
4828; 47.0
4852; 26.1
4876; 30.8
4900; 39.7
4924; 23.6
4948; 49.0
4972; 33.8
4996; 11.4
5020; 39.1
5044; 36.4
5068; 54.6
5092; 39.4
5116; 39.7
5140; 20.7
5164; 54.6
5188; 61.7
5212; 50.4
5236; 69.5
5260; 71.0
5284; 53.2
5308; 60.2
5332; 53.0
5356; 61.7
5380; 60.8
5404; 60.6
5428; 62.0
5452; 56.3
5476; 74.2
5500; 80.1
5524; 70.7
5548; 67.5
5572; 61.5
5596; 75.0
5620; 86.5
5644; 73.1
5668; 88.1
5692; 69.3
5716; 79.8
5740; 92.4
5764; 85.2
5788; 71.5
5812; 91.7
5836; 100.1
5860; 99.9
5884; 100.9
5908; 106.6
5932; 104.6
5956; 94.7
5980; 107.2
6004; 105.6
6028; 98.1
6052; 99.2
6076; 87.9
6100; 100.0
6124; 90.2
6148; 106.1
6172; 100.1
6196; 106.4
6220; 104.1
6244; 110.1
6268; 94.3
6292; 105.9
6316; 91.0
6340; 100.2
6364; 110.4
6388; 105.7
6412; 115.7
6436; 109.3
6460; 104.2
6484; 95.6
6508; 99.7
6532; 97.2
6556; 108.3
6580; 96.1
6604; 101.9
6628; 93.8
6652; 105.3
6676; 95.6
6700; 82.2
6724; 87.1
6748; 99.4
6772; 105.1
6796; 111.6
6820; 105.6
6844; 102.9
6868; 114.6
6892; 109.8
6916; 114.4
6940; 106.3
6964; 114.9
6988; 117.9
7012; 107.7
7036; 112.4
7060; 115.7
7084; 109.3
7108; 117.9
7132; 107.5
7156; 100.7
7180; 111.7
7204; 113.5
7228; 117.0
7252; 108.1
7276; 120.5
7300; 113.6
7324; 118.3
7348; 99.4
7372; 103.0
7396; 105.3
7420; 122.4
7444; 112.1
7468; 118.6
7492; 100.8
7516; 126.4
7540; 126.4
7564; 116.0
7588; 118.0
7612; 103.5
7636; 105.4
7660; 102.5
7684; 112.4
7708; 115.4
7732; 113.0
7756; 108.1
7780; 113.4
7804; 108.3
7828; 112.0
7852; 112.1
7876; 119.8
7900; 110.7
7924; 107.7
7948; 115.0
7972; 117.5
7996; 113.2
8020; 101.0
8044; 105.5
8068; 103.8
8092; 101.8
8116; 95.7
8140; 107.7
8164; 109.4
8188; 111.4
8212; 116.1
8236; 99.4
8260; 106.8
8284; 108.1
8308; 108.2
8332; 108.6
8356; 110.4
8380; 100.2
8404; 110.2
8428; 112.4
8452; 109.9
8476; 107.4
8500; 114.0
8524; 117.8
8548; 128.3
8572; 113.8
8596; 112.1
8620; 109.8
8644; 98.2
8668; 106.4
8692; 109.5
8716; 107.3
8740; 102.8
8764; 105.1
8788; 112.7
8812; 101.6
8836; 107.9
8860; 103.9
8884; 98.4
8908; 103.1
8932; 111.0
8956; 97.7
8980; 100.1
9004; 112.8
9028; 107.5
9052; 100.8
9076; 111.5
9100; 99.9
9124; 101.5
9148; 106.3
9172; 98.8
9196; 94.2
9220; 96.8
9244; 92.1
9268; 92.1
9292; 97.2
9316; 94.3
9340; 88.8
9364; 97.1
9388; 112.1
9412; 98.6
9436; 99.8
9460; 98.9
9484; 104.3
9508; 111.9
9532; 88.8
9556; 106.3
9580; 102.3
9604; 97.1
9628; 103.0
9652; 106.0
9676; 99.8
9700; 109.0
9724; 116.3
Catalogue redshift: 0.30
